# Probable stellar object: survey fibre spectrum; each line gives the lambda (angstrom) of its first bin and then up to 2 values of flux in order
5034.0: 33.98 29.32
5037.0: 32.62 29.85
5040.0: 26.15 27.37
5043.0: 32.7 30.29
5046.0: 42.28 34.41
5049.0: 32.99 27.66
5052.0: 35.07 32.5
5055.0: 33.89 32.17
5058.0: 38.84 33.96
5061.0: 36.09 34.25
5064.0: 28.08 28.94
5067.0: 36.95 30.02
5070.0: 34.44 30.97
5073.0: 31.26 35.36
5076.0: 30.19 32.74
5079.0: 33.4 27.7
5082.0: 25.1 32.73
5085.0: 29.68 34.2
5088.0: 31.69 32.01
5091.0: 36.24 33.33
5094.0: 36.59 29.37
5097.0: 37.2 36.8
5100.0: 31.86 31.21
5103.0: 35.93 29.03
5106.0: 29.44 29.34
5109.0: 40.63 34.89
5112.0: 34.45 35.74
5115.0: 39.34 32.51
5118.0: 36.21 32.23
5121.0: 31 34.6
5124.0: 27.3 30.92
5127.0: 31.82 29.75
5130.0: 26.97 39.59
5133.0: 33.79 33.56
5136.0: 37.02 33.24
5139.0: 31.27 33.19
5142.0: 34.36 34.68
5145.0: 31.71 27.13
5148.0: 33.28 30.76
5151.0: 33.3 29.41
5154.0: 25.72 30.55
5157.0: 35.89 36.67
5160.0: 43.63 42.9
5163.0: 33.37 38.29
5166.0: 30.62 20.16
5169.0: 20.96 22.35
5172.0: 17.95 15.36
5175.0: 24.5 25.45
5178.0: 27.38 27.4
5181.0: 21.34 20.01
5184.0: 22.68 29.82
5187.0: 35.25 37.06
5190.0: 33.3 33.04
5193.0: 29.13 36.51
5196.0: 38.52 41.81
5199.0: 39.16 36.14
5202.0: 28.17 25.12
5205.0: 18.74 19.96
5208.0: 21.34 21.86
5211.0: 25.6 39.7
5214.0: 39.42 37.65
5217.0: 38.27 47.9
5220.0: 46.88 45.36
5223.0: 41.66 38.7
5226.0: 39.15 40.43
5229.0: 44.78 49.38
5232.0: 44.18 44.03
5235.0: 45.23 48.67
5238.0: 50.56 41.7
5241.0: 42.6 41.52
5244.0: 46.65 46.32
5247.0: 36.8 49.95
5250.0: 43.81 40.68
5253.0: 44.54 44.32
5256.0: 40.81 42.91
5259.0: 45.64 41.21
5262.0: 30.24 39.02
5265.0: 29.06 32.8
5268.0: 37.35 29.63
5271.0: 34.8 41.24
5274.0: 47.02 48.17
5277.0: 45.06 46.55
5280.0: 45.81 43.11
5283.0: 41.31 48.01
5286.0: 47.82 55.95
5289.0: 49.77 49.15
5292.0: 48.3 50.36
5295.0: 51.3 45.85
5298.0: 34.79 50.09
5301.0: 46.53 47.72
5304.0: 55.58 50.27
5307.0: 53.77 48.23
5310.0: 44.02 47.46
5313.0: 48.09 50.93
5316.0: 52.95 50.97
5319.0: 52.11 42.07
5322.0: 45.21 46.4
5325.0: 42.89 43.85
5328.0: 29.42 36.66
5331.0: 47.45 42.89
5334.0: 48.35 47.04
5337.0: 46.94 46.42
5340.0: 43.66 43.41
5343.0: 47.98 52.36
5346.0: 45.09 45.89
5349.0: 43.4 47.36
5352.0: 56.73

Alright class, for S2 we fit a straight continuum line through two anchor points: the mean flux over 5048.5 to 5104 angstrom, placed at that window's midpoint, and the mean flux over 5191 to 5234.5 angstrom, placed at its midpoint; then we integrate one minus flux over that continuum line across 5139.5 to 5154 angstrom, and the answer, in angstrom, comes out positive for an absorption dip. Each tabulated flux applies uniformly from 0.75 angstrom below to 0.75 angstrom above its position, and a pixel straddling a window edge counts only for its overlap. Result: 1.2 angstrom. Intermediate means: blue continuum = 32.7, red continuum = 36.4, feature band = 31.6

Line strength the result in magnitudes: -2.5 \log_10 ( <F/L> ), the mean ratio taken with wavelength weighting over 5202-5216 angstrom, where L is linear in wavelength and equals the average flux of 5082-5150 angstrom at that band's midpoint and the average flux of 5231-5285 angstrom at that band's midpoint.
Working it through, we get 0.38 mag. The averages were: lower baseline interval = 33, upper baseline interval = 42.3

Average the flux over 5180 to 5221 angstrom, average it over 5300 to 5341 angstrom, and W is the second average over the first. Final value 1.45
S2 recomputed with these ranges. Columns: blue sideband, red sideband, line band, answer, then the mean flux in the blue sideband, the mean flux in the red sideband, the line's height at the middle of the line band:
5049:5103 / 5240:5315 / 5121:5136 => 1.5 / 32.7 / 44.4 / 35.8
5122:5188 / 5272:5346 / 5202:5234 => 0.6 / 30.1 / 46.8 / 36.9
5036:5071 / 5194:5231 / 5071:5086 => 1.0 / 32.6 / 36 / 33.2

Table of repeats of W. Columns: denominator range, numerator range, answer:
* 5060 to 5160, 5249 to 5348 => 1.37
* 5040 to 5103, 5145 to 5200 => 0.93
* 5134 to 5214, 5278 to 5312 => 1.59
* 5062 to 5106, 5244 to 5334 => 1.38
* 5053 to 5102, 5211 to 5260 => 1.32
